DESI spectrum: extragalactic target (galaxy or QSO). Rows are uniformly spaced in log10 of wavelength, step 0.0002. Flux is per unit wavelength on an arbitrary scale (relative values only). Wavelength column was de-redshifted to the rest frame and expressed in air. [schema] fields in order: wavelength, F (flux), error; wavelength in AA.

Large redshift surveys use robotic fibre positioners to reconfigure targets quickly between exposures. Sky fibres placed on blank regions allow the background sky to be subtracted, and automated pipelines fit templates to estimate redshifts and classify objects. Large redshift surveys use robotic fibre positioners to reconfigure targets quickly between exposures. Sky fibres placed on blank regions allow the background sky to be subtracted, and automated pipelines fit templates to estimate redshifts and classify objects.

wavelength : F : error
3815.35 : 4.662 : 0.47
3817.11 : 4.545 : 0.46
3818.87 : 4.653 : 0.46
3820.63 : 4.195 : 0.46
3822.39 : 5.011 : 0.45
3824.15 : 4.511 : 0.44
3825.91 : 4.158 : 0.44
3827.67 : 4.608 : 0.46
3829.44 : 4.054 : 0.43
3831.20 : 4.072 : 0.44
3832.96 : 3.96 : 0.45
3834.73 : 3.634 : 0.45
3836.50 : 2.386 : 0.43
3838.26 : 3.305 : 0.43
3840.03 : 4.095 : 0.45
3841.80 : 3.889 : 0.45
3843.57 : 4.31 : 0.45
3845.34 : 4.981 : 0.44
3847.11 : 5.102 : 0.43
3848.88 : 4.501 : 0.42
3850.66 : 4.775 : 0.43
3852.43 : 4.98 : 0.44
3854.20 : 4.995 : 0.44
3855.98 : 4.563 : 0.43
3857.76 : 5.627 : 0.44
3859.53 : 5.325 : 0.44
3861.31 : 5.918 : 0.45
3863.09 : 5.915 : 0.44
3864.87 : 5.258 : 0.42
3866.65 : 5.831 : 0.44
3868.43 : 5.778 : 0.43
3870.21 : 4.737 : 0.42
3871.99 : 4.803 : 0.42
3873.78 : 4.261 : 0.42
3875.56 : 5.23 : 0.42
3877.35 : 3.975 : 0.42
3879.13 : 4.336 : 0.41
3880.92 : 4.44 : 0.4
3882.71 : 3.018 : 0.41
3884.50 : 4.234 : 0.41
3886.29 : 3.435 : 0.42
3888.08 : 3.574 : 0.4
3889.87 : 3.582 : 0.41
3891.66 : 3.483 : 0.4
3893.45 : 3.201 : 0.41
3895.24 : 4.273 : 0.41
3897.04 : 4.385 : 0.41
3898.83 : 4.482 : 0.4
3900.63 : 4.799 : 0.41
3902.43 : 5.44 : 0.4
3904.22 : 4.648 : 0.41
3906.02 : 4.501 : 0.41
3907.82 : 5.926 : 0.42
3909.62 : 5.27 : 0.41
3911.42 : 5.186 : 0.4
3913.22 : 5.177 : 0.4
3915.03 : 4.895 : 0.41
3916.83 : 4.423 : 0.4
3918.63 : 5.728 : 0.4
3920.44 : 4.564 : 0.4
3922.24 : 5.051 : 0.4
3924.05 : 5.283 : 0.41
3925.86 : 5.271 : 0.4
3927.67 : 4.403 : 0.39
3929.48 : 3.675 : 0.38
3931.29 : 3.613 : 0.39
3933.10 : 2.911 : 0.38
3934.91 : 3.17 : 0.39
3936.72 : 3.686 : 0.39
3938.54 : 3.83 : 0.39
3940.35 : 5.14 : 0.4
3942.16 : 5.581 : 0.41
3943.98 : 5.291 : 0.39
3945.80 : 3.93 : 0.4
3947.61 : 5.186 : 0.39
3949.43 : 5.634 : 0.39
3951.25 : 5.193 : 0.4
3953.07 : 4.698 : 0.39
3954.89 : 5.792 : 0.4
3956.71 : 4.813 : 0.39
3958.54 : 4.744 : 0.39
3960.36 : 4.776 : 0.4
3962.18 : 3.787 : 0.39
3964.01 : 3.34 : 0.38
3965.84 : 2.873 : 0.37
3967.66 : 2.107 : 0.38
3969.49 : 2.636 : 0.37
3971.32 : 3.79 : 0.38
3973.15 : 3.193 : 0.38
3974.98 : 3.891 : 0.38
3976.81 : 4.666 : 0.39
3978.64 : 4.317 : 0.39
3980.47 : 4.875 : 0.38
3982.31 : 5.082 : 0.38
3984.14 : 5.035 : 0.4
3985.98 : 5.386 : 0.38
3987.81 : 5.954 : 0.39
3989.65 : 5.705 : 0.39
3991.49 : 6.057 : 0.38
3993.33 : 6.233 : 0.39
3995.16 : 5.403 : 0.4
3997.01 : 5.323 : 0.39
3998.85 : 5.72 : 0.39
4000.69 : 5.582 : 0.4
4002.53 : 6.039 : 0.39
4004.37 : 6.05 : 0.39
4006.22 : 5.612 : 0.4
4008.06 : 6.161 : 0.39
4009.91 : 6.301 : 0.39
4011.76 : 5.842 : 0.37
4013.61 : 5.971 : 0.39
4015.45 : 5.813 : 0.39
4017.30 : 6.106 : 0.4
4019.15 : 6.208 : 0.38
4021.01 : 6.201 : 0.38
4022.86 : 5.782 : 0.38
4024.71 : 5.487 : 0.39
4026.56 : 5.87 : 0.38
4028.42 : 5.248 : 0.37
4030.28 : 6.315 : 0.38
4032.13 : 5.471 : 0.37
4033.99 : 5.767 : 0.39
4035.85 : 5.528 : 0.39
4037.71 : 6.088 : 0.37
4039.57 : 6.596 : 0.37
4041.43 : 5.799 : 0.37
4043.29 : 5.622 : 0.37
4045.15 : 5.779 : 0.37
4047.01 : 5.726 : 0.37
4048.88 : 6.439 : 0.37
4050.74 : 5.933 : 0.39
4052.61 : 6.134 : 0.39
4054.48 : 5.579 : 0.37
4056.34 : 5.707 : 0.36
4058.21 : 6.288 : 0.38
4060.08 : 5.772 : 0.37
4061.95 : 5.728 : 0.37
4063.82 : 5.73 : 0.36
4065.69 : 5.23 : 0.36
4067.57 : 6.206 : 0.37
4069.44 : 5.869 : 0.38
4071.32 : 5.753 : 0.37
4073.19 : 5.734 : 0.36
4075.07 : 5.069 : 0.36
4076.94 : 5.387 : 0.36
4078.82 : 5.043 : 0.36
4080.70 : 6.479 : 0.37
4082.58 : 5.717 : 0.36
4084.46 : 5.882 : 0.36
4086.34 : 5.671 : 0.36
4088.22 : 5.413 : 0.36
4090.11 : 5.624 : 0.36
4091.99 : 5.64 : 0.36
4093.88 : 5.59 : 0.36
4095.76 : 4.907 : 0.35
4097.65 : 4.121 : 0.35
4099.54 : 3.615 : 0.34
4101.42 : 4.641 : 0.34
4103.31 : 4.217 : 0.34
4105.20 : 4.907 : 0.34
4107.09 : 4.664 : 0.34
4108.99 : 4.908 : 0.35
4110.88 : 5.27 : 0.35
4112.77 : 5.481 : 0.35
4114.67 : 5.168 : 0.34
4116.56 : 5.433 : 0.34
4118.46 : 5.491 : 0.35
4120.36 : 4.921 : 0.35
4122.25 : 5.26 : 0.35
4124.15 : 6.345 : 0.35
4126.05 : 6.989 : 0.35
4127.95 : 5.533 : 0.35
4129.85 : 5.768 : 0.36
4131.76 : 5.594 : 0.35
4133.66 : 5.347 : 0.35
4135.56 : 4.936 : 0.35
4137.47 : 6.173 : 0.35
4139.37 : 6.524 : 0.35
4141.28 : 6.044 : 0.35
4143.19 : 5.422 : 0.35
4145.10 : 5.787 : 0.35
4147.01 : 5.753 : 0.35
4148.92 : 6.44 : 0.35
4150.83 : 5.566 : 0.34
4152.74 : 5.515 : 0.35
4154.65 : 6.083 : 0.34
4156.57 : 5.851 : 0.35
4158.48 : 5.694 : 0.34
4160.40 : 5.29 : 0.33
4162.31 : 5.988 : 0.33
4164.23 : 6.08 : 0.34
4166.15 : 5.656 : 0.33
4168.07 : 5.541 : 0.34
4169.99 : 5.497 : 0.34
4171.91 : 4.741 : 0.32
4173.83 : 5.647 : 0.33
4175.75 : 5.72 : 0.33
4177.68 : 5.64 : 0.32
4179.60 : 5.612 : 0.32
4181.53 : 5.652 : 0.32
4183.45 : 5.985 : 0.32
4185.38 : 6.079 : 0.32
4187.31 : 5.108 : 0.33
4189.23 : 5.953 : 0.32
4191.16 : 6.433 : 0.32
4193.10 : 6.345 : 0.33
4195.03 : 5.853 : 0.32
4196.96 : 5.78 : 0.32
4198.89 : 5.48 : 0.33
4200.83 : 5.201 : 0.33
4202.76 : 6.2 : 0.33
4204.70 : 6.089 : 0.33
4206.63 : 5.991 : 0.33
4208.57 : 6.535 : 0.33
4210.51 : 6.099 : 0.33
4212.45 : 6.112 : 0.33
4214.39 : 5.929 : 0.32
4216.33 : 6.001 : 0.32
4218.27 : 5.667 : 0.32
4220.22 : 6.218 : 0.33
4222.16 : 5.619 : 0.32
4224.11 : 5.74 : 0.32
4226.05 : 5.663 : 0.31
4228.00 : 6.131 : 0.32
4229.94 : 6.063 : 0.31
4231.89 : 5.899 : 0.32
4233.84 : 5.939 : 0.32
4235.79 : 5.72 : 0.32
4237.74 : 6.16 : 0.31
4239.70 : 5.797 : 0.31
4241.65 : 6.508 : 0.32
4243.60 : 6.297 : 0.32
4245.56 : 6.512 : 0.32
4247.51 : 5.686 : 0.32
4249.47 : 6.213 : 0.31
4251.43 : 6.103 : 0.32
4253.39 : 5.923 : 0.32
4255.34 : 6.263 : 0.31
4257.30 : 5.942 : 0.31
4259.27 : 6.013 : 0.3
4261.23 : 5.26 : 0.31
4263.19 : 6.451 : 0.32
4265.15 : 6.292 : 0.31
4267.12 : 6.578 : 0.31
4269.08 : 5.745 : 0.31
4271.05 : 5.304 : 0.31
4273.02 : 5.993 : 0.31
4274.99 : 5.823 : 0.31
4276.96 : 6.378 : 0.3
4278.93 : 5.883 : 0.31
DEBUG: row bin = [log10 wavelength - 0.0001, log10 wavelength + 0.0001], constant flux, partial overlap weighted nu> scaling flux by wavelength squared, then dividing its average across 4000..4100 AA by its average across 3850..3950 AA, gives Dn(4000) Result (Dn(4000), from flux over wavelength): 1.3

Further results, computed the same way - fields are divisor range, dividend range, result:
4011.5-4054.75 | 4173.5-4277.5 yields 1.11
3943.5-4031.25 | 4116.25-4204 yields 1.22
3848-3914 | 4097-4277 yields 1.43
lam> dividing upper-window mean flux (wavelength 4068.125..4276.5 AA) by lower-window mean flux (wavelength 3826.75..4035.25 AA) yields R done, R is 1.19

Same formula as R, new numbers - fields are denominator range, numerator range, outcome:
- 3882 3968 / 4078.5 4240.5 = 1.27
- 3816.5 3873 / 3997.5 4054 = 1.27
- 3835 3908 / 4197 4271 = 1.32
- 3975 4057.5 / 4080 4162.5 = 0.96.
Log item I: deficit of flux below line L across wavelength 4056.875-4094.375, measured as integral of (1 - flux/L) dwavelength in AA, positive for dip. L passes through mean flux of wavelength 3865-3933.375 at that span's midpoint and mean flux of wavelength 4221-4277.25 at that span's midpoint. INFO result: -3.0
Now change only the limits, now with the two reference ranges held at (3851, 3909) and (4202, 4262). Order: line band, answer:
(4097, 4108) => 2.29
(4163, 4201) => 0.69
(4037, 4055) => -2.32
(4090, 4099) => 0.68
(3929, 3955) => 2.32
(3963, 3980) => 5.25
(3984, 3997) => -1.57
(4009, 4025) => -2.48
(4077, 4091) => -0.59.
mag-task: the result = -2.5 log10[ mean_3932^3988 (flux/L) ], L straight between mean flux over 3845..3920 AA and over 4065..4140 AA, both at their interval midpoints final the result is 0.15 mag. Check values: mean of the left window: 4.73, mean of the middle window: 4.34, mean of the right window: 5.41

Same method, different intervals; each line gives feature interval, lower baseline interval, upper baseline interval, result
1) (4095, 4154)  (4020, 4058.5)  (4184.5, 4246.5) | 0.10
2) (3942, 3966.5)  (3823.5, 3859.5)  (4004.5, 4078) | 0.11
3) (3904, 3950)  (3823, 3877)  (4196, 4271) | 0.05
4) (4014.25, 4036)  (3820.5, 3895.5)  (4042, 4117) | -0.12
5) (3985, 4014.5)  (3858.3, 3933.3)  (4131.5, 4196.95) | -0.15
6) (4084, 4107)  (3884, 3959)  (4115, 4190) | 0.09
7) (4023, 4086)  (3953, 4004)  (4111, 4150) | -0.11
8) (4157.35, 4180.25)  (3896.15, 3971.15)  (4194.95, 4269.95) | 0.02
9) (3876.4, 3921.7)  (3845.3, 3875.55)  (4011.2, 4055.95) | 0.19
